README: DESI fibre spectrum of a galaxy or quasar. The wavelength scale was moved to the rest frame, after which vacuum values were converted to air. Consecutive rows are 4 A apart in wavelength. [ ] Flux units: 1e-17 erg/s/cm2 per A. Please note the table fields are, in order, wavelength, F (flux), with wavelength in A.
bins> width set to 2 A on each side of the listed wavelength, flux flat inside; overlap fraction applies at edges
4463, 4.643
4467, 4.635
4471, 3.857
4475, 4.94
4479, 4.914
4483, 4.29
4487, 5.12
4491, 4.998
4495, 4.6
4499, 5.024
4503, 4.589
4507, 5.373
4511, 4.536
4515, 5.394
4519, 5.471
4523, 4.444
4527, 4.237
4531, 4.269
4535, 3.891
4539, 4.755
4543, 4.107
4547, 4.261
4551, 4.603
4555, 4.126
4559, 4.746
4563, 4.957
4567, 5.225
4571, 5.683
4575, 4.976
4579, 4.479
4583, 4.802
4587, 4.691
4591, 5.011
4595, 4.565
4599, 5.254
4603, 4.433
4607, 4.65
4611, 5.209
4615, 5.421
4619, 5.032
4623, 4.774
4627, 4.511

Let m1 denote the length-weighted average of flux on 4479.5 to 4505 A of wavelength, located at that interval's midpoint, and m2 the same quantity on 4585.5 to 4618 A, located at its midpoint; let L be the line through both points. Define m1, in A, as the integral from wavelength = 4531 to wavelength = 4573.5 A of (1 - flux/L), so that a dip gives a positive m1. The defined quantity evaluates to 2.0 A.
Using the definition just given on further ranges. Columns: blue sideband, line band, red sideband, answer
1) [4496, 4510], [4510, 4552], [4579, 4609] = 2.9 A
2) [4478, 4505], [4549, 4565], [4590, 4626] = 0.8 A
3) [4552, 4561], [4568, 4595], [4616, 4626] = -1.7 A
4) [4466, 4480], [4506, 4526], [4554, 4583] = -1.2 A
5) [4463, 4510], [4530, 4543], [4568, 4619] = 1.5 A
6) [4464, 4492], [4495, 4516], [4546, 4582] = -1.0 A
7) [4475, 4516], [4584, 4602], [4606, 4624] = 0.6 A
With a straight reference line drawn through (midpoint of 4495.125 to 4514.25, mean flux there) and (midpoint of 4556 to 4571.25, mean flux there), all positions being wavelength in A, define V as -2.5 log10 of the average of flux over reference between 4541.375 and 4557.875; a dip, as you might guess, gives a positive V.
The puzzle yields 0.16 mag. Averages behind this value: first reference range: 4.89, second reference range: 5.02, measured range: 4.3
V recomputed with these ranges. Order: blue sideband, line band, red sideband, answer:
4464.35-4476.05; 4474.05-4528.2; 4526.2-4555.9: -0.113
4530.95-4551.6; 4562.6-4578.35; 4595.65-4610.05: -0.144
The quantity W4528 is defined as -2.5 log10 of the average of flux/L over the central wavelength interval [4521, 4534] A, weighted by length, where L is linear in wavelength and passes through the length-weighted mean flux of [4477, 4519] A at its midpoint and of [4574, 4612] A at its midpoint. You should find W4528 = 0.140 mag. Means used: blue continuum 4.91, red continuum 4.79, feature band 4.28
